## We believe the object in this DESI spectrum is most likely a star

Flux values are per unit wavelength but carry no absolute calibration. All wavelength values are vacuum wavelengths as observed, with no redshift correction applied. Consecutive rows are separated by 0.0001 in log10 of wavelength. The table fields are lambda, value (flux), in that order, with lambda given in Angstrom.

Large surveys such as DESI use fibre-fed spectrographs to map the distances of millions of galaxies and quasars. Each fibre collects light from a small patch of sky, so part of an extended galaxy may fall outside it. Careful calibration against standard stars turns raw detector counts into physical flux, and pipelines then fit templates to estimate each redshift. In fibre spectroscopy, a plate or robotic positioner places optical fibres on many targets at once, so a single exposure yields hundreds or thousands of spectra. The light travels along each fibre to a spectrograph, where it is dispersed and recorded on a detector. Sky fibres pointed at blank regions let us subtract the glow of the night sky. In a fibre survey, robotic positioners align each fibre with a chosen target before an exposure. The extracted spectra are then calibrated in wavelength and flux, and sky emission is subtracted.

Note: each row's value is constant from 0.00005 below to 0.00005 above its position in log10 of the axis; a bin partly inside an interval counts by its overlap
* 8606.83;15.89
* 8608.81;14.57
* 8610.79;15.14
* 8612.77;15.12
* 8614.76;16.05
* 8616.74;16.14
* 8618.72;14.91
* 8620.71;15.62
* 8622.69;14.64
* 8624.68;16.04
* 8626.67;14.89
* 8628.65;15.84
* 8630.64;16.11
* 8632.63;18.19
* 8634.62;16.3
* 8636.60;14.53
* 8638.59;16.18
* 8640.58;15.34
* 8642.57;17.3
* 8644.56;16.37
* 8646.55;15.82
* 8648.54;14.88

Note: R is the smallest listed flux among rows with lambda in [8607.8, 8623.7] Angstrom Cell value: 14.57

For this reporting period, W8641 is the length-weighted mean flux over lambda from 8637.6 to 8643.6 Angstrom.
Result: 16.3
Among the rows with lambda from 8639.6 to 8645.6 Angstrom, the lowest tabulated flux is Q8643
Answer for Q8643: 15.34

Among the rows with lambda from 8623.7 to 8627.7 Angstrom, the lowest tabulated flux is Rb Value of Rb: 14.89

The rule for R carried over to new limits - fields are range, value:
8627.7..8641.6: 14.53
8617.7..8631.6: 14.64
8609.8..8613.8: 15.12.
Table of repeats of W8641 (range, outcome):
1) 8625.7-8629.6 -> 15.4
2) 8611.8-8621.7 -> 15.6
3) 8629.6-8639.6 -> 16.3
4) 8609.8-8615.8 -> 15.4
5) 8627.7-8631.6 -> 16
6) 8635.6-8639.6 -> 15.4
